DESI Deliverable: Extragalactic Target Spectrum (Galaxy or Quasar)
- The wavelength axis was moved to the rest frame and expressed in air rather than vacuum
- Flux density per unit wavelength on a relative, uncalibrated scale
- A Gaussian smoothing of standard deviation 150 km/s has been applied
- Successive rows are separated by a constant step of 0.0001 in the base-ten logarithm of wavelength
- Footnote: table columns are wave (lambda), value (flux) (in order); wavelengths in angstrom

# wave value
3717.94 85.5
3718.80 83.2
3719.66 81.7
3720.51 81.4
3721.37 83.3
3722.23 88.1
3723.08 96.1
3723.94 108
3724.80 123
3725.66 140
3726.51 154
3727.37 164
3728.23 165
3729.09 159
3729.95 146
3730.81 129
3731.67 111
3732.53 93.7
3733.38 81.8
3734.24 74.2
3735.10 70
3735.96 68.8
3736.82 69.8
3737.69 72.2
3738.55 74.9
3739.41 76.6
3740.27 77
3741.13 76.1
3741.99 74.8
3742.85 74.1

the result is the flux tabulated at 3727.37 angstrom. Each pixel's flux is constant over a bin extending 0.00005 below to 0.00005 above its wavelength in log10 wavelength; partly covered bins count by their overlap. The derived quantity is 164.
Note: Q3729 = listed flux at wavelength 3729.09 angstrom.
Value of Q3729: 159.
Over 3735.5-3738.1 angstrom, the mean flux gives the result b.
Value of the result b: 70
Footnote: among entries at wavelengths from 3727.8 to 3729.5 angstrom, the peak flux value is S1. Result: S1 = 165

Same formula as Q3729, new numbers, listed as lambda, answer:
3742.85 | 74.1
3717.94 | 85.5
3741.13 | 76.1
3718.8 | 83.2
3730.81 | 129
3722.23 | 88.1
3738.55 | 74.9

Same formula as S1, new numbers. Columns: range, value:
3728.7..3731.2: 159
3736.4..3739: 74.9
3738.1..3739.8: 76.6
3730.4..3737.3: 129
